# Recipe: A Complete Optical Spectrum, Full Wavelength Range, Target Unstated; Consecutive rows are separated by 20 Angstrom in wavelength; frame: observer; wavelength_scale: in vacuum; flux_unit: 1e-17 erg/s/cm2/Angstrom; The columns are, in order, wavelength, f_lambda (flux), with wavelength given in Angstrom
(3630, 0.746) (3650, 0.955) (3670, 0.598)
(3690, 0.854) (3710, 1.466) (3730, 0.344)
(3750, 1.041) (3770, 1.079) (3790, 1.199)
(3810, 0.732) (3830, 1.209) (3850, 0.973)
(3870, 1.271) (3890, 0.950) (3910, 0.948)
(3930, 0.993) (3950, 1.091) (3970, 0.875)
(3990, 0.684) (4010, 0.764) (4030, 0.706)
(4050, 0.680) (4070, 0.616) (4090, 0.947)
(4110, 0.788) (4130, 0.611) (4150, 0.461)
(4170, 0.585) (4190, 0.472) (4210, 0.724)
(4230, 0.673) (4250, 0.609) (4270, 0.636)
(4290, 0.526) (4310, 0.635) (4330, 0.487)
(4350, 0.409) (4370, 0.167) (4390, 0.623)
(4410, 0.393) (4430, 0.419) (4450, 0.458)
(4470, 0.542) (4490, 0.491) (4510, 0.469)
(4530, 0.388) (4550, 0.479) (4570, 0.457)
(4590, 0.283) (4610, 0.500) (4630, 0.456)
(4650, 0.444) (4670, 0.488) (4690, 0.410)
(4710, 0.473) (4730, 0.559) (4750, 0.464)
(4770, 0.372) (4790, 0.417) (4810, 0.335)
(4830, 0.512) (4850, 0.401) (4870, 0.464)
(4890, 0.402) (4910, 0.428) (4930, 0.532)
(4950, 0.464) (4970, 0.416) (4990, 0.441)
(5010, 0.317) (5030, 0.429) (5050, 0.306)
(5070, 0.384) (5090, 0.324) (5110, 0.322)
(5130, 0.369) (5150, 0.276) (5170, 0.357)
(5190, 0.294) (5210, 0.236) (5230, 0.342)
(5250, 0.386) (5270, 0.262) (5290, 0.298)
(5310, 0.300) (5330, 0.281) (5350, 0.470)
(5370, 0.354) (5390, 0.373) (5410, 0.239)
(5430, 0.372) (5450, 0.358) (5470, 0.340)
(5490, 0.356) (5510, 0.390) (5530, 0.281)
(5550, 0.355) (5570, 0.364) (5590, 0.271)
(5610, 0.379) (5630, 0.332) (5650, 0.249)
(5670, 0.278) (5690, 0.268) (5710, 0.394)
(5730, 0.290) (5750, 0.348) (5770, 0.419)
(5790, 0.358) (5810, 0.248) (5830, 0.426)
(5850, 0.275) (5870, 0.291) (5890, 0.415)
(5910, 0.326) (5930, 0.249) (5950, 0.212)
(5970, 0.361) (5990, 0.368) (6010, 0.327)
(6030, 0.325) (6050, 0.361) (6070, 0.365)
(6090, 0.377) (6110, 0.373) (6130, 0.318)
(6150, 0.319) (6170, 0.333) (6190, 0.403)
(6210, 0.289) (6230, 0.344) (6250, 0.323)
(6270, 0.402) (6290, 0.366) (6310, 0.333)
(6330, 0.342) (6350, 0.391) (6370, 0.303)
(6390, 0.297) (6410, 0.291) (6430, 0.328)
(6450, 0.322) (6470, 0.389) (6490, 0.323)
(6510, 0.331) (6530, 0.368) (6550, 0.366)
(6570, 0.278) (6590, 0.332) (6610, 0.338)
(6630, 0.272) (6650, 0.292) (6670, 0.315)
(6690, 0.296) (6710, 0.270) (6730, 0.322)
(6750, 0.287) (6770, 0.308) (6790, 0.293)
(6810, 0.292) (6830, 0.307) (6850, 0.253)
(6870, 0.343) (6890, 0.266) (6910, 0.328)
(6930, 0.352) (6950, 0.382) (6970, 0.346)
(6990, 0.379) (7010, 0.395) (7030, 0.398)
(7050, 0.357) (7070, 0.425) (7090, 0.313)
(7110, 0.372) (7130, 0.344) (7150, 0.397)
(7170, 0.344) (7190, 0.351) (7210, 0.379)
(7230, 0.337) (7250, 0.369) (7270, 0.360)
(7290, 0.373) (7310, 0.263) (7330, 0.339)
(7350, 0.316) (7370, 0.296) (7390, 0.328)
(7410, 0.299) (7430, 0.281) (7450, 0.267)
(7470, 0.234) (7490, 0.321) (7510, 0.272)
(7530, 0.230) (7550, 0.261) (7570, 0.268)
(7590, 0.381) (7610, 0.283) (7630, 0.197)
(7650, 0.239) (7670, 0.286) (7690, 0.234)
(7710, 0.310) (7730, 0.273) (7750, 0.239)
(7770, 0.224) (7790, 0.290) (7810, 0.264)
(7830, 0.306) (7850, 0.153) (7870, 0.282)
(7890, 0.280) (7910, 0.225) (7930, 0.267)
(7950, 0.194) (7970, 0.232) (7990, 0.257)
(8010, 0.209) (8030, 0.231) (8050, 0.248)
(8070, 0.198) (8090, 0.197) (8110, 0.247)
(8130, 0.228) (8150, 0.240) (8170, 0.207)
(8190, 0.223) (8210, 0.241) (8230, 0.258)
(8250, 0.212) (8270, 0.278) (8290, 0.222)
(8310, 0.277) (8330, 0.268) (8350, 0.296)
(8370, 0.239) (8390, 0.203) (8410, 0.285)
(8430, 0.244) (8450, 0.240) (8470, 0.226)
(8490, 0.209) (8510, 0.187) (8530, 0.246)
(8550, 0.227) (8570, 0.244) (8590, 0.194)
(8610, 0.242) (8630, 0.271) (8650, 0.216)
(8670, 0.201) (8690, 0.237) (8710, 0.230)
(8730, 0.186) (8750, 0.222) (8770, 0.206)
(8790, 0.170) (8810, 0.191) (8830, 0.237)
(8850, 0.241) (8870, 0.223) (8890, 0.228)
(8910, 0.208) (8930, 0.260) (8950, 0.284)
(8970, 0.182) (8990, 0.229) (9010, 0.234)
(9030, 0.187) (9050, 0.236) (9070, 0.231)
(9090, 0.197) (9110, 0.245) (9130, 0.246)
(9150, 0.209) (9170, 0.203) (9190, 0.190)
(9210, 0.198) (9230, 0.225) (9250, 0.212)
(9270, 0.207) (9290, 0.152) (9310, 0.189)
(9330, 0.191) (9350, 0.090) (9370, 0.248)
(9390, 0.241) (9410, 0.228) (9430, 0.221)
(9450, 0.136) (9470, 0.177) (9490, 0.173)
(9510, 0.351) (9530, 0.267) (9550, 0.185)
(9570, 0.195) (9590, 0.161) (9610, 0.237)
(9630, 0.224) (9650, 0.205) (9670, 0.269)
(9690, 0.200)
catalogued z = 0.55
